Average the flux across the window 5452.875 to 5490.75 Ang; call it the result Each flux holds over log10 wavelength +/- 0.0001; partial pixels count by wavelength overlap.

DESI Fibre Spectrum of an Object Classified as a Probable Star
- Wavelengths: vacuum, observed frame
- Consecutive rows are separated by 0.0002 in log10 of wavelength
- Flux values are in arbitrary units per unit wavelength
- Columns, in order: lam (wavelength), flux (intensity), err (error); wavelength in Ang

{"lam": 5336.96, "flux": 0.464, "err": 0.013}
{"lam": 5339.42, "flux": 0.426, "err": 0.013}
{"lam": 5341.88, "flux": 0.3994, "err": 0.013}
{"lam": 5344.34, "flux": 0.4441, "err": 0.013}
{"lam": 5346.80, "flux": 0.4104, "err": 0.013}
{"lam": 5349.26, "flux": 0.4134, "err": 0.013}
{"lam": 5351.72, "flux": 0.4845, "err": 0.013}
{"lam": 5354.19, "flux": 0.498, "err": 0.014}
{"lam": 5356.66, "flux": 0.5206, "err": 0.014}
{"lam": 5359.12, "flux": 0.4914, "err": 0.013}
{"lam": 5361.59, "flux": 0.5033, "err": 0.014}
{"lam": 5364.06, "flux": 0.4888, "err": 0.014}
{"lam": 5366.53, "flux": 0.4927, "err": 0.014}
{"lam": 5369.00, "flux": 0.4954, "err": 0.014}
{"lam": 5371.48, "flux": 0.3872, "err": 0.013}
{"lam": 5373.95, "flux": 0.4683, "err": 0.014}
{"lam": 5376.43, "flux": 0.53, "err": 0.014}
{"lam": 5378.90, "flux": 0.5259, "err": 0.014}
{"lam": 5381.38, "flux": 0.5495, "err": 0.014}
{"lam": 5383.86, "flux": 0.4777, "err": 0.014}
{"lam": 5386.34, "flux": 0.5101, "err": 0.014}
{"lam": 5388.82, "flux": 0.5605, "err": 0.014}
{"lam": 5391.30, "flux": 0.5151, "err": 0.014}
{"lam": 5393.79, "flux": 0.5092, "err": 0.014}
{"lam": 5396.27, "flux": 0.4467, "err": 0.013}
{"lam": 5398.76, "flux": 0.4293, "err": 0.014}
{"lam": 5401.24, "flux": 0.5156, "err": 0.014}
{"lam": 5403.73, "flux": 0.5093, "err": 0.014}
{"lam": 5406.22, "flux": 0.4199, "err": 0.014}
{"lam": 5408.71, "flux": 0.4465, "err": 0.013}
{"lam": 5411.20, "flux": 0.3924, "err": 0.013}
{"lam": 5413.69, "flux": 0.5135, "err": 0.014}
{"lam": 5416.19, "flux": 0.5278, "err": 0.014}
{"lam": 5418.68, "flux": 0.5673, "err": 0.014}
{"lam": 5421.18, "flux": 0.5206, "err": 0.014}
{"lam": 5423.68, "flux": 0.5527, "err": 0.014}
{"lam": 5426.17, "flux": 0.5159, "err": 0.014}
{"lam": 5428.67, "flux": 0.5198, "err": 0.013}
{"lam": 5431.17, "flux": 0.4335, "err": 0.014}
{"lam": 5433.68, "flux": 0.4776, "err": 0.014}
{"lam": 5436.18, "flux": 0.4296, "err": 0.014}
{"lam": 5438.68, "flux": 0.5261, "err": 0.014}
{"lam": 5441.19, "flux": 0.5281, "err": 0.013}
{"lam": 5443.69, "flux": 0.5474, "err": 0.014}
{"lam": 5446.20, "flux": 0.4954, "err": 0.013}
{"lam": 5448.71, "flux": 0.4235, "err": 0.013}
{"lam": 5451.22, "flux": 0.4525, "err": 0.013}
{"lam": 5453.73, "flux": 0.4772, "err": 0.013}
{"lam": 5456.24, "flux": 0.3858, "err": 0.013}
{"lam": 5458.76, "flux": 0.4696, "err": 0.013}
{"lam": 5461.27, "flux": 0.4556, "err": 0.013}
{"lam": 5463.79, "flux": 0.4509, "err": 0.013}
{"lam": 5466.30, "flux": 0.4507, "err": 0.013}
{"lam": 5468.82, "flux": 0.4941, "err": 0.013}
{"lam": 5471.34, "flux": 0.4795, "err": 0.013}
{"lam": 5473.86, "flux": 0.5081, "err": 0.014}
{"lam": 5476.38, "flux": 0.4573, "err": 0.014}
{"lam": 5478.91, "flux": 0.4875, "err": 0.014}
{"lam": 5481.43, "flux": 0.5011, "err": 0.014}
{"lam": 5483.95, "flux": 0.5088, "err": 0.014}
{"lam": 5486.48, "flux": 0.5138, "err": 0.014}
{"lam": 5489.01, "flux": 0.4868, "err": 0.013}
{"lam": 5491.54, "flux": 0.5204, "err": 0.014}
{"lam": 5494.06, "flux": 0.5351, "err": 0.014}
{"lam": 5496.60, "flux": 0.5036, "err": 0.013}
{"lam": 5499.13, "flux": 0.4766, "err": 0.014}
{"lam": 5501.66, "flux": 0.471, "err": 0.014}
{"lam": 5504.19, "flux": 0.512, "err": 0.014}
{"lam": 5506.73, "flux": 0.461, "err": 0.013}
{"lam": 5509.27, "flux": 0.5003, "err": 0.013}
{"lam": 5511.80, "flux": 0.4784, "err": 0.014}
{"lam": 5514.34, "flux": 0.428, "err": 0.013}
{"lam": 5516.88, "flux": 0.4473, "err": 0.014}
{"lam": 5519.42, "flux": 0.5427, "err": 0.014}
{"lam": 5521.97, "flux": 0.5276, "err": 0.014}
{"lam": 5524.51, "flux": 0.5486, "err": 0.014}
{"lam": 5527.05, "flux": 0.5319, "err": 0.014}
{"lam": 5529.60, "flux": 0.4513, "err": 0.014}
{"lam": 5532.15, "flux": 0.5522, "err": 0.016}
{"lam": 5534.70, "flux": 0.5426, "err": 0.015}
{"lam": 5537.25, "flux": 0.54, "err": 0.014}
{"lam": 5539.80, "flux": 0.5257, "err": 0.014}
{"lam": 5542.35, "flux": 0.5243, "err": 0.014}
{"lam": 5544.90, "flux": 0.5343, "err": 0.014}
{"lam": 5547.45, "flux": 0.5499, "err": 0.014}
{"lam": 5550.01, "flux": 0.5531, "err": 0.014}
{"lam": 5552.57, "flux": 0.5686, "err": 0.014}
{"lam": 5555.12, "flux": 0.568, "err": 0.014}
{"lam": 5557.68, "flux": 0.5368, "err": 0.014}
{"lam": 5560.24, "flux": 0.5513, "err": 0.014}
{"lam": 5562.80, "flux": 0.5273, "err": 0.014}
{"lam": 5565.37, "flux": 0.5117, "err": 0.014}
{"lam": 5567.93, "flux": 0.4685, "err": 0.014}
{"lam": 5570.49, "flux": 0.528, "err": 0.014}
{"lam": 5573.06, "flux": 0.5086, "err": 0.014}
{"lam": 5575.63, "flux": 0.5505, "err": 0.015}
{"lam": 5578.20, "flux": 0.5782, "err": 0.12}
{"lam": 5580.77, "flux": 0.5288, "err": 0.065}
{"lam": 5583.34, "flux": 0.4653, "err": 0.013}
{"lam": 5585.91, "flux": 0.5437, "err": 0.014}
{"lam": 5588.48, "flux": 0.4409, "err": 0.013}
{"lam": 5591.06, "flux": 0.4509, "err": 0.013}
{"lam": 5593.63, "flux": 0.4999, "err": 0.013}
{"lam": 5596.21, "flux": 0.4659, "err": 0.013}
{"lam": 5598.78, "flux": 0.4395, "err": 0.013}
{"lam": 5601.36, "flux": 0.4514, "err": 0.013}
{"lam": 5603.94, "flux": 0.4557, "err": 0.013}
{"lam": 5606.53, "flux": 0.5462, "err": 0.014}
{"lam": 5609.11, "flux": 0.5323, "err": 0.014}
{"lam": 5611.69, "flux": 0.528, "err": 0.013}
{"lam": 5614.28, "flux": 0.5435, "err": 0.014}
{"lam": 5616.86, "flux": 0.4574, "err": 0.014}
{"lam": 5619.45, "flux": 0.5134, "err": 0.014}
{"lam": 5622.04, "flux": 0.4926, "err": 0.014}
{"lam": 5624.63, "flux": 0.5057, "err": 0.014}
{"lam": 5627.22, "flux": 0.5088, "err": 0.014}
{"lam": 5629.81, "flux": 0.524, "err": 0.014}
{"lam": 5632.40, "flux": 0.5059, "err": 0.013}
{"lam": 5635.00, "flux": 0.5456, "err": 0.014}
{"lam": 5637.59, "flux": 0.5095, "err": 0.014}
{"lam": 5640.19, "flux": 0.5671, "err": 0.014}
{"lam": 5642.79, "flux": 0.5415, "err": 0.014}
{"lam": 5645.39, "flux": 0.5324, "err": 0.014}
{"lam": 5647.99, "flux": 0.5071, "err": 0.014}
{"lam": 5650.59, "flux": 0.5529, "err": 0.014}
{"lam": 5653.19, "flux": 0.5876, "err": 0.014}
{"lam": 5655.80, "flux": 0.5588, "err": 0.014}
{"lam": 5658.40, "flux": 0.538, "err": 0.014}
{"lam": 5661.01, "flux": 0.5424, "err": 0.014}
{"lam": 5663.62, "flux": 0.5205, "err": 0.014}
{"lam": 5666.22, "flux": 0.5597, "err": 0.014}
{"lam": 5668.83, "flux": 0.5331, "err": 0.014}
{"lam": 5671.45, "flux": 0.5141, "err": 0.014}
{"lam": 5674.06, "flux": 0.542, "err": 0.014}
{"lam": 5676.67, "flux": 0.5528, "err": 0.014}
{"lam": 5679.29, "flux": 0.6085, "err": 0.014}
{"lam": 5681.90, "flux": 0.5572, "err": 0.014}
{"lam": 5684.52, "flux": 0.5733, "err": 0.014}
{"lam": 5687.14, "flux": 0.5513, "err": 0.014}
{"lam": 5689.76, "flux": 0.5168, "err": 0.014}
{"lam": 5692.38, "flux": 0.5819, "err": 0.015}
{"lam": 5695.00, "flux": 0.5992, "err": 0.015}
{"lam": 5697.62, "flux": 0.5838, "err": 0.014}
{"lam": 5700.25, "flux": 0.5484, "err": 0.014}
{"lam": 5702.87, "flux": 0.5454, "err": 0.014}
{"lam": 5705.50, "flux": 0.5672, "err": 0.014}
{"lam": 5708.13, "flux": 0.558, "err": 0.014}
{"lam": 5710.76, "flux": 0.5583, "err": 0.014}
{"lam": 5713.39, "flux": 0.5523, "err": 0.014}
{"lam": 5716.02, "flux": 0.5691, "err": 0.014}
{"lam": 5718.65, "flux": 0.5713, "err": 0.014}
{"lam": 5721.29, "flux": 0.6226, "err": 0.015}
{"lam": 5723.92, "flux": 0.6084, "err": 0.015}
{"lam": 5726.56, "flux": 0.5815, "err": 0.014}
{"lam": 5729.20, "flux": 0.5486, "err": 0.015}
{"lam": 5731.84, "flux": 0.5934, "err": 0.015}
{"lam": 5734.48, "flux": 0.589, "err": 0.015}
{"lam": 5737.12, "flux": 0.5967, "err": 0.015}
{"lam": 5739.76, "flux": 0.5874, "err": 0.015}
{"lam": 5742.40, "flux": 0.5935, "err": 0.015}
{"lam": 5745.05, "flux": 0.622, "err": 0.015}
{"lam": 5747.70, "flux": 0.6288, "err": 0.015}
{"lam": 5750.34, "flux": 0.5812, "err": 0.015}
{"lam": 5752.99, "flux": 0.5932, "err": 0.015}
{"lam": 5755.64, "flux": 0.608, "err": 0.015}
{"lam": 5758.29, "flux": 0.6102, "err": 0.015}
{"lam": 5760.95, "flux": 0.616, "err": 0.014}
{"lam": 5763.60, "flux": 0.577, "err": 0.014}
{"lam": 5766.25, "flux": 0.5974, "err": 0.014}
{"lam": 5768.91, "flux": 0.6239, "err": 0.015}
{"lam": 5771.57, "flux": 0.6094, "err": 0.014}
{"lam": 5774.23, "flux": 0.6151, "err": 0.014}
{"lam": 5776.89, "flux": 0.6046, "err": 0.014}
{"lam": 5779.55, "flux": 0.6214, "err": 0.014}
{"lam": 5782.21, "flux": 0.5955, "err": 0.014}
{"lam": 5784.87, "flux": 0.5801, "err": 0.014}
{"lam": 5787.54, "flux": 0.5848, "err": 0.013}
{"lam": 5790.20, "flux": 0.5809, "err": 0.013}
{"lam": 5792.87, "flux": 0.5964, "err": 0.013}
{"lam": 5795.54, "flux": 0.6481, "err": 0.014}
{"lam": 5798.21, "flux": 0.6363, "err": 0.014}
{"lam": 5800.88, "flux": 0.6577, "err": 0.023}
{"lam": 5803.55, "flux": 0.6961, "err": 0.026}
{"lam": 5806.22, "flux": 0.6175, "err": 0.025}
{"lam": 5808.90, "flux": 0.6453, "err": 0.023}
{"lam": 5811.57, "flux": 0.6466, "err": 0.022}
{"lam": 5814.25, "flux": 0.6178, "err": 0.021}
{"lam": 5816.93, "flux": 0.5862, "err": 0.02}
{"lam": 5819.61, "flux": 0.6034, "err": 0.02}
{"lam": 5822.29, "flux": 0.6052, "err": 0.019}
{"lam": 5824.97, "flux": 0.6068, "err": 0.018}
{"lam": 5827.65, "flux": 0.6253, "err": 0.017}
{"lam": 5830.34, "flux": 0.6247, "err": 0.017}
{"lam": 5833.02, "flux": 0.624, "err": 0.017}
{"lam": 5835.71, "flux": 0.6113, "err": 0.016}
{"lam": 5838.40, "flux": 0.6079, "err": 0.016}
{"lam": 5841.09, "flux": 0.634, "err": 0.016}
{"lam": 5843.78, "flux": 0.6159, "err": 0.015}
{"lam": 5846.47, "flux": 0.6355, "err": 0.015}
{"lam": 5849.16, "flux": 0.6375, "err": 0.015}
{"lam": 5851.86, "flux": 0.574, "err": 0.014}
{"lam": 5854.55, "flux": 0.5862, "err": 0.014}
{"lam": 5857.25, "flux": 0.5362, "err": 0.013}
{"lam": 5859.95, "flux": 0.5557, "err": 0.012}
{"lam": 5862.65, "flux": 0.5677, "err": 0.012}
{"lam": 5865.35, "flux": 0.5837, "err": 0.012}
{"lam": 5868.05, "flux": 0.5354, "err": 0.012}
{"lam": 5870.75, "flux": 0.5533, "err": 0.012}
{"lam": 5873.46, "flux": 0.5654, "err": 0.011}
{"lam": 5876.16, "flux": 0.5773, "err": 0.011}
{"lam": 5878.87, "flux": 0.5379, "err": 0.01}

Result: 0.476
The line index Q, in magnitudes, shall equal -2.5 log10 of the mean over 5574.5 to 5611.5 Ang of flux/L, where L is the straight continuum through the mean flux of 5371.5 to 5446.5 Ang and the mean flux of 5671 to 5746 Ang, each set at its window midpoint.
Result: 0.10 mag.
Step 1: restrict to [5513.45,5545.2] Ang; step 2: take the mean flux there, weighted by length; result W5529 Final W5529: 0.516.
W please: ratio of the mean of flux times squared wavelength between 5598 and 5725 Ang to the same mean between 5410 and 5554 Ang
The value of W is 1.16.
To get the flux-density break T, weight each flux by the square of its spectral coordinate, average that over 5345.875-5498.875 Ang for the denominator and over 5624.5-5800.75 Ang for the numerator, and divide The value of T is 1.31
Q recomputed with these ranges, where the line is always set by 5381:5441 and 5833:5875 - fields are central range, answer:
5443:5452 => 0.056 mag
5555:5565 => -0.029 mag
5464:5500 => 0.034 mag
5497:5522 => 0.070 mag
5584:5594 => 0.108 mag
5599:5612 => 0.084 mag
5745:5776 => -0.071 mag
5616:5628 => 0.089 mag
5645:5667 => 0.002 mag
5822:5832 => -0.064 mag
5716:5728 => -0.061 mag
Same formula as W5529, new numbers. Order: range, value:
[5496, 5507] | 0.486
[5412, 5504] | 0.49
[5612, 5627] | 0.505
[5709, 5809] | 0.602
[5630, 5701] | 0.549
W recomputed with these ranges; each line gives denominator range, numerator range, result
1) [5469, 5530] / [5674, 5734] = 1.24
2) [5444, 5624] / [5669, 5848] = 1.29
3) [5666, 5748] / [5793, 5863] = 1.12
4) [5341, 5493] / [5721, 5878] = 1.43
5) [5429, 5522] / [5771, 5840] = 1.44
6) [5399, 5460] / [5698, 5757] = 1.34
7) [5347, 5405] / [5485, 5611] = 1.11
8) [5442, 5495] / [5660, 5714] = 1.25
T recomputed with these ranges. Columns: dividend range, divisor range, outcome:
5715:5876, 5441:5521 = 1.40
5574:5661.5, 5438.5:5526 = 1.11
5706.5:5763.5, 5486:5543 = 1.26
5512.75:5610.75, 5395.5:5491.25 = 1.11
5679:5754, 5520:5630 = 1.18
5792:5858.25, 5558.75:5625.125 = 1.34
